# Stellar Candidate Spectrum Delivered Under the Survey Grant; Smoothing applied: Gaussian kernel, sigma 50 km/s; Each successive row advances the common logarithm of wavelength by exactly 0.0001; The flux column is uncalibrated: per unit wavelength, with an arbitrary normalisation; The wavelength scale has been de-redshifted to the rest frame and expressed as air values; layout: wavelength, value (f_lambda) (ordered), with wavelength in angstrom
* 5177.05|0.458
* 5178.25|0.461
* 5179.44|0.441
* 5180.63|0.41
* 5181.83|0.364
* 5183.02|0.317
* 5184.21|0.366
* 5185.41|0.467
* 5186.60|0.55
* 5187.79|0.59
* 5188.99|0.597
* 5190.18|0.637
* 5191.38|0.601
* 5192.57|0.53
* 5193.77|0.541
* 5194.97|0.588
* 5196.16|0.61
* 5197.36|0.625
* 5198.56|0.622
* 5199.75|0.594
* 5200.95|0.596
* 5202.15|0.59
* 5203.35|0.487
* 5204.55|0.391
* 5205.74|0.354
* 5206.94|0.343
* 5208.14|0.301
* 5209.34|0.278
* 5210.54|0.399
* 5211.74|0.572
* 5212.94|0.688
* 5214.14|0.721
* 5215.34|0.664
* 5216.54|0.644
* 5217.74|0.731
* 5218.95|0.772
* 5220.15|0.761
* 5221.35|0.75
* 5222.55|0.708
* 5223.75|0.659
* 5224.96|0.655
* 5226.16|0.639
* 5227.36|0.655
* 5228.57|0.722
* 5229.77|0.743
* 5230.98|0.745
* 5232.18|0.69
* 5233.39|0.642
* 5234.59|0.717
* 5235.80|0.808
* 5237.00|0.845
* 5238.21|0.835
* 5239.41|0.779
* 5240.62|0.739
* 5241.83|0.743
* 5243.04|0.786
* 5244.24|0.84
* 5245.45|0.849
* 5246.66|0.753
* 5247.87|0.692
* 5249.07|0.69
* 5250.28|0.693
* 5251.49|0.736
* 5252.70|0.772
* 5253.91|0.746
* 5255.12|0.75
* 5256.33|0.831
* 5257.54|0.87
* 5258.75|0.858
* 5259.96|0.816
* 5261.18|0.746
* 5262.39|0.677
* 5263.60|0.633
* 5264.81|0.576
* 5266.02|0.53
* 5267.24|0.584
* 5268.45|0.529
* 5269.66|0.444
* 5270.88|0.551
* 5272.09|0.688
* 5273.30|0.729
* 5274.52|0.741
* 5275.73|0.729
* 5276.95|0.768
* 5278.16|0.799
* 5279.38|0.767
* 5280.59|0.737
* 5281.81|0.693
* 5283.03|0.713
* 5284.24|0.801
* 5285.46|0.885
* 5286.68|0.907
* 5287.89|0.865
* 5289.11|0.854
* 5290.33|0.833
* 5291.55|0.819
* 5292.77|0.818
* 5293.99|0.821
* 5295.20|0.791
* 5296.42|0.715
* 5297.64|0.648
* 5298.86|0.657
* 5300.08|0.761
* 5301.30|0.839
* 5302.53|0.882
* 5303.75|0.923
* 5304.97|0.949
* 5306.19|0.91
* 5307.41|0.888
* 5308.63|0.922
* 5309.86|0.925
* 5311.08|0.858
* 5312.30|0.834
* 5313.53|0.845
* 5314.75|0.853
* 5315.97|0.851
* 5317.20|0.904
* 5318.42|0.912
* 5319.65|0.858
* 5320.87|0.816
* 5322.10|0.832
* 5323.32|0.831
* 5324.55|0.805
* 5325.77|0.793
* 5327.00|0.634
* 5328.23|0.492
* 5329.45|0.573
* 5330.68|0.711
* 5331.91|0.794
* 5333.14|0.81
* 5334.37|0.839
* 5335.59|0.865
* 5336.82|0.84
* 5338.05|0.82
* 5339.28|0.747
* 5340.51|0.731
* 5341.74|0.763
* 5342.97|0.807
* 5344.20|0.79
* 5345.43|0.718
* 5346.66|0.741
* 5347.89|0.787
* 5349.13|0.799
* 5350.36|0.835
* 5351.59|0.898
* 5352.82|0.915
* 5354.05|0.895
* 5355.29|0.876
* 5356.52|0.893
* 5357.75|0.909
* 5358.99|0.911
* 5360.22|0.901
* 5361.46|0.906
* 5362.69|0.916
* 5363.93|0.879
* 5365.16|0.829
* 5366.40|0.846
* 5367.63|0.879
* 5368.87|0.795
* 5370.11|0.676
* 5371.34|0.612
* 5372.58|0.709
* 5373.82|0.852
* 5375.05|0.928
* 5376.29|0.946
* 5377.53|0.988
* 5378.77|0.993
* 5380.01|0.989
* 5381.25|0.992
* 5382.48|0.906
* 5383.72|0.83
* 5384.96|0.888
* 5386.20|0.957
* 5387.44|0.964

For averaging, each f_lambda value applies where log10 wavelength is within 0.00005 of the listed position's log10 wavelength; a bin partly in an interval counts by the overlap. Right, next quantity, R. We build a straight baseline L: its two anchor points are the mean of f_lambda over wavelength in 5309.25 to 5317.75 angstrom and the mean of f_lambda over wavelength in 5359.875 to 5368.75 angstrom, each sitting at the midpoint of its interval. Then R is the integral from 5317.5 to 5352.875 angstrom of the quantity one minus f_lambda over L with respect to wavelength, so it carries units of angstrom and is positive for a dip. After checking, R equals 3.5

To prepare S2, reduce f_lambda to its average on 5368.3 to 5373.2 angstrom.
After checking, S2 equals 0.697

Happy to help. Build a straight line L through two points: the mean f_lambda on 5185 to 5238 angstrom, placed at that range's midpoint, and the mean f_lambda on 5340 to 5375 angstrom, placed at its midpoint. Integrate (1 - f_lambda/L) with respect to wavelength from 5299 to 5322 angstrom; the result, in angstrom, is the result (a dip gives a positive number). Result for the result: -3.4 angstrom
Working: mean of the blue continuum 0.612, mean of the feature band 0.868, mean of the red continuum 0.826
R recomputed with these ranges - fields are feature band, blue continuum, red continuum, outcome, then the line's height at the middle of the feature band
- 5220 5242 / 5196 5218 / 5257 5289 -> -4.6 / 0.6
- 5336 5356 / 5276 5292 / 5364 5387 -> 0.9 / 0.847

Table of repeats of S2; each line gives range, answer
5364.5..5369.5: 0.837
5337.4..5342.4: 0.766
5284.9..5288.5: 0.887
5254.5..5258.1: 0.816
